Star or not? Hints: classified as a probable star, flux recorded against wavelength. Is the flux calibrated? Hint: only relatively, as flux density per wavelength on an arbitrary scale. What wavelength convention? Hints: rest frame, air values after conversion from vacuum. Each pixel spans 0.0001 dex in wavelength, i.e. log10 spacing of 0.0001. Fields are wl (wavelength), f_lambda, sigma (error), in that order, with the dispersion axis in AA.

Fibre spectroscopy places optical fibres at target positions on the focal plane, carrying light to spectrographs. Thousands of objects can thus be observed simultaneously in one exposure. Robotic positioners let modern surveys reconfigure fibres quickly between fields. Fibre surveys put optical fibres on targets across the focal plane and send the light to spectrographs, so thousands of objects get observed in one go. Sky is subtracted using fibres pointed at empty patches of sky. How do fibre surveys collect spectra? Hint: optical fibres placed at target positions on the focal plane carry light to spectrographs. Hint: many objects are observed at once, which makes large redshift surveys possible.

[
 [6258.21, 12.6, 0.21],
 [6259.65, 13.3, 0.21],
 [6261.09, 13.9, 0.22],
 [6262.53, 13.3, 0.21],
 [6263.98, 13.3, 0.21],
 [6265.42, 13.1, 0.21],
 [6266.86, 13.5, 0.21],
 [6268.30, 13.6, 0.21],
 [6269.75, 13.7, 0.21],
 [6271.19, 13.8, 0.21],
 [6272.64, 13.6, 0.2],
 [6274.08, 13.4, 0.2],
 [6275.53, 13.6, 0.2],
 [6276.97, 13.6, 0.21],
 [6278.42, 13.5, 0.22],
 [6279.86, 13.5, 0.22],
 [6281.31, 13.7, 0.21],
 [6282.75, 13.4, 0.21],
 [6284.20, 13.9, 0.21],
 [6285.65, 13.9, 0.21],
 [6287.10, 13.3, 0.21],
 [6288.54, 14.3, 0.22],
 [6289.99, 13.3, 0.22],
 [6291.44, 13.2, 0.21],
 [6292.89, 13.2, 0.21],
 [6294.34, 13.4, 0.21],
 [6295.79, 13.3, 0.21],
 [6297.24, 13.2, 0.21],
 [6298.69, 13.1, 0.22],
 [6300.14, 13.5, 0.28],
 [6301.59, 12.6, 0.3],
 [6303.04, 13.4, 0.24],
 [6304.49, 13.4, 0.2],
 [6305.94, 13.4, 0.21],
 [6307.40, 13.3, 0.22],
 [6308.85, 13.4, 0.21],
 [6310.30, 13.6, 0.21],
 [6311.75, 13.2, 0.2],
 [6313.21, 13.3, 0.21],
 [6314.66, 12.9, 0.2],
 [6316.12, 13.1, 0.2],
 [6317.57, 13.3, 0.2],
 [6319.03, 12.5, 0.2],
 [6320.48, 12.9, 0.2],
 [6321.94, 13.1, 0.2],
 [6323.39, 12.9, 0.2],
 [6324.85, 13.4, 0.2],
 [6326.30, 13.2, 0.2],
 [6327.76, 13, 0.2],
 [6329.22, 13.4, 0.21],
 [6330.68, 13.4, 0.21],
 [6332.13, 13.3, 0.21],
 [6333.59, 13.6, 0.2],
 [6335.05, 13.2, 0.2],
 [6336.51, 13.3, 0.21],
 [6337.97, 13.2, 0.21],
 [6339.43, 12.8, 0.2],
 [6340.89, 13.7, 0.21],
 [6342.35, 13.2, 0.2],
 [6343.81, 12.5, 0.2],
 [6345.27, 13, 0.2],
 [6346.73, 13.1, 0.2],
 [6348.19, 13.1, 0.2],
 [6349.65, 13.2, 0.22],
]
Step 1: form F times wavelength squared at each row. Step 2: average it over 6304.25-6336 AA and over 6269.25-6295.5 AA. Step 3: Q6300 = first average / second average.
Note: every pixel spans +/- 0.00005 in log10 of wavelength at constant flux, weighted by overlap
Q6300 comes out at 0.99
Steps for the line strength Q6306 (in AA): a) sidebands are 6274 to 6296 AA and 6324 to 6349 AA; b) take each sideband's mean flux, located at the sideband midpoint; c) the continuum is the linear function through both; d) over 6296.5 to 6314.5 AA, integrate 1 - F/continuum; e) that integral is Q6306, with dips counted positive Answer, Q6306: 0.18 AA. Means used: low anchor 13.5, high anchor 13.2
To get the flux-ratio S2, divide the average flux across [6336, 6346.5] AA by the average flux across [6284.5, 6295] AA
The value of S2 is 0.97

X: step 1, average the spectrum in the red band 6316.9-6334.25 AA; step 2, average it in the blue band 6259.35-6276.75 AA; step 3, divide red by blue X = 1.0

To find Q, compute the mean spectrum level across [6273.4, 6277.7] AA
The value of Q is 13.5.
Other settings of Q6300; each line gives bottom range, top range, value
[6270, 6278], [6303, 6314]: 0.99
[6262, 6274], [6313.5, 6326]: 0.98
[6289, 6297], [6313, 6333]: 1.00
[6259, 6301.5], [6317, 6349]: 0.99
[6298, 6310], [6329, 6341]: 1.01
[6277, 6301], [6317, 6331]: 0.98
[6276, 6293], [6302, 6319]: 0.98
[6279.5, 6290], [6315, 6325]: 0.96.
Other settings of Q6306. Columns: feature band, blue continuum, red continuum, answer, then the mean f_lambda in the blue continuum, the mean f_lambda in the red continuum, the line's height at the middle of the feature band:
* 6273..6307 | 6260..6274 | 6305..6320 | -0.21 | 13.5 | 13.2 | 13.4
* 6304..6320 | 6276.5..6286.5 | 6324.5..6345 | 0.22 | 13.6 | 13.2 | 13.4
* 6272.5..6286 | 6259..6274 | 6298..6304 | -0.22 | 13.5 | 13.2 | 13.4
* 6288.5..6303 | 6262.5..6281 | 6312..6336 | 0.09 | 13.5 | 13.2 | 13.3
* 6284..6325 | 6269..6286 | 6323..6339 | 0.50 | 13.6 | 13.3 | 13.4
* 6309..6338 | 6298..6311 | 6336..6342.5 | 0.16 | 13.3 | 13.2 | 13.3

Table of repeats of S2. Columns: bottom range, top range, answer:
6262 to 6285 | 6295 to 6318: 0.98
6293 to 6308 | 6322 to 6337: 1.00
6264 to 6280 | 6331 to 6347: 0.97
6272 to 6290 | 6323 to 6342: 0.97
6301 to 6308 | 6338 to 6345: 0.99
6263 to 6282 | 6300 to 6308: 0.98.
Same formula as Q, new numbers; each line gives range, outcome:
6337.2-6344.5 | 13.1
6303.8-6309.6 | 13.4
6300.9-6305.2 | 13.1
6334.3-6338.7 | 13.2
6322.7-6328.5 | 13.1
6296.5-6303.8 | 13.2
